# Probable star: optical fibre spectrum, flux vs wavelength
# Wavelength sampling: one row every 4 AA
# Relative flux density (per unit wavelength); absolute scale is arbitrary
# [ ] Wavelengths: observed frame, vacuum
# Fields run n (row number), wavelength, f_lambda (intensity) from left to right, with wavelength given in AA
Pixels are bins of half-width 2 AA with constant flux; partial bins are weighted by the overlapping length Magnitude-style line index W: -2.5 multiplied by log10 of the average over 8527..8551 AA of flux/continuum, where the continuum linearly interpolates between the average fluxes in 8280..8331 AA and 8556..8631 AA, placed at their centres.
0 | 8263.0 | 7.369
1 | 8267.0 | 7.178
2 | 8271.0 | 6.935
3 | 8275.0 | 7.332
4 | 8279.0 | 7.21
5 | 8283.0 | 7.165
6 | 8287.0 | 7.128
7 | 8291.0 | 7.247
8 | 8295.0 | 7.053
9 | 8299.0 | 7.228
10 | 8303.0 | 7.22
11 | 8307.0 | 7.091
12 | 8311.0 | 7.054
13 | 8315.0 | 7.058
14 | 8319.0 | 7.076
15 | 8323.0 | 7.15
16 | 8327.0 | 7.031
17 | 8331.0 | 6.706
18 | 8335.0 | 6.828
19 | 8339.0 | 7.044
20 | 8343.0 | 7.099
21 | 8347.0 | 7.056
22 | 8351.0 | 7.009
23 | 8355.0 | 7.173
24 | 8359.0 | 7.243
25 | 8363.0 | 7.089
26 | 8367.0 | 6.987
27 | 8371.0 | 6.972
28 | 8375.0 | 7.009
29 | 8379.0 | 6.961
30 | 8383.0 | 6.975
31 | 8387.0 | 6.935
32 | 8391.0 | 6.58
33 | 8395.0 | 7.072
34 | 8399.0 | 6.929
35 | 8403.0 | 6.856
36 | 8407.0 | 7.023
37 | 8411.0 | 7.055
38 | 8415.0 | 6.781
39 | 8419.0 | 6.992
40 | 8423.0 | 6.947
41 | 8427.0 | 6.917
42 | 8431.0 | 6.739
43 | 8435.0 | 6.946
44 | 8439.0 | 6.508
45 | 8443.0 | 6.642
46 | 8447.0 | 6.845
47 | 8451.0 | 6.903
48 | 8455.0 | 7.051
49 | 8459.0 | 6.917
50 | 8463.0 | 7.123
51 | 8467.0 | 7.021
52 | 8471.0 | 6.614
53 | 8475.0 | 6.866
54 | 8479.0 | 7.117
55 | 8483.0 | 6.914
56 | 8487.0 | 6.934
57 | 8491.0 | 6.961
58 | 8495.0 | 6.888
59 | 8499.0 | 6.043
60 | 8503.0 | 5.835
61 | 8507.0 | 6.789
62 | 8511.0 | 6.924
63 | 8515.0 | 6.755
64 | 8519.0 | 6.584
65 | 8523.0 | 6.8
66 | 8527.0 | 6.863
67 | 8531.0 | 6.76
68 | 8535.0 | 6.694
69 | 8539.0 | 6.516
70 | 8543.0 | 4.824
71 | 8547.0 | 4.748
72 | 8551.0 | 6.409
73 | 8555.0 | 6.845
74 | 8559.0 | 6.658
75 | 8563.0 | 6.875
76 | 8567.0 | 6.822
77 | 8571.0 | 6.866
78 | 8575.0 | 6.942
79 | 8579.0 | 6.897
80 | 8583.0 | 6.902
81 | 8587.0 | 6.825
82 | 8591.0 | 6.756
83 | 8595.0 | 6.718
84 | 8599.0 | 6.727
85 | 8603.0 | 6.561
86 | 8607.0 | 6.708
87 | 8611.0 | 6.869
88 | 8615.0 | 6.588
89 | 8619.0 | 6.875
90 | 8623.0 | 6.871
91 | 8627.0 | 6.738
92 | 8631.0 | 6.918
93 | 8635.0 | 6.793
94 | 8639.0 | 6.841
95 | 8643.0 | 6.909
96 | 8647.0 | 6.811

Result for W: 0.14 mag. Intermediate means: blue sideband 7.11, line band 6.03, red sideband 6.79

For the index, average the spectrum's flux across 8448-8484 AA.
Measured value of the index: 6.95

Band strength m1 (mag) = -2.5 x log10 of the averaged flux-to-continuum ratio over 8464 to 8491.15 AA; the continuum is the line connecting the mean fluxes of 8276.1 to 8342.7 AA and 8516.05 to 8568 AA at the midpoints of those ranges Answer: -0.05 mag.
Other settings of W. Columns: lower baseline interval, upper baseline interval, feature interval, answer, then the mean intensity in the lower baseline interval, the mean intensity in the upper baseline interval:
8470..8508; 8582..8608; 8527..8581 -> 0.04 mag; 6.7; 6.74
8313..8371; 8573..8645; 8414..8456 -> 0.02 mag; 7.04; 6.8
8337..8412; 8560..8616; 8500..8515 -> 0.06 mag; 7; 6.79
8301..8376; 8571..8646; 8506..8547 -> 0.07 mag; 7.05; 6.8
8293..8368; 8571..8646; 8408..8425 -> 0.01 mag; 7.06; 6.8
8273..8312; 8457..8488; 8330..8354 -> 0.02 mag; 7.18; 6.94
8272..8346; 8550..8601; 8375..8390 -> 0.01 mag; 7.09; 6.8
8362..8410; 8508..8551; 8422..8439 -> -0.01 mag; 6.95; 6.36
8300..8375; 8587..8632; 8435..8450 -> 0.03 mag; 7.05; 6.76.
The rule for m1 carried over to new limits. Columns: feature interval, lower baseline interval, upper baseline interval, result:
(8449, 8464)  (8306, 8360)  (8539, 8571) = -0.06 mag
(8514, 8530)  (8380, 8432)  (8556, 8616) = 0.01 mag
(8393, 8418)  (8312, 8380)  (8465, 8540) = -0.01 mag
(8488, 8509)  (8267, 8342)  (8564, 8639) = 0.06 mag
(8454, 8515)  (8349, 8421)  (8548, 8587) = 0.01 mag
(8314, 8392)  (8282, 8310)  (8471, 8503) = 0.00 mag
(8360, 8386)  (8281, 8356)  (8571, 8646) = 0.00 mag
